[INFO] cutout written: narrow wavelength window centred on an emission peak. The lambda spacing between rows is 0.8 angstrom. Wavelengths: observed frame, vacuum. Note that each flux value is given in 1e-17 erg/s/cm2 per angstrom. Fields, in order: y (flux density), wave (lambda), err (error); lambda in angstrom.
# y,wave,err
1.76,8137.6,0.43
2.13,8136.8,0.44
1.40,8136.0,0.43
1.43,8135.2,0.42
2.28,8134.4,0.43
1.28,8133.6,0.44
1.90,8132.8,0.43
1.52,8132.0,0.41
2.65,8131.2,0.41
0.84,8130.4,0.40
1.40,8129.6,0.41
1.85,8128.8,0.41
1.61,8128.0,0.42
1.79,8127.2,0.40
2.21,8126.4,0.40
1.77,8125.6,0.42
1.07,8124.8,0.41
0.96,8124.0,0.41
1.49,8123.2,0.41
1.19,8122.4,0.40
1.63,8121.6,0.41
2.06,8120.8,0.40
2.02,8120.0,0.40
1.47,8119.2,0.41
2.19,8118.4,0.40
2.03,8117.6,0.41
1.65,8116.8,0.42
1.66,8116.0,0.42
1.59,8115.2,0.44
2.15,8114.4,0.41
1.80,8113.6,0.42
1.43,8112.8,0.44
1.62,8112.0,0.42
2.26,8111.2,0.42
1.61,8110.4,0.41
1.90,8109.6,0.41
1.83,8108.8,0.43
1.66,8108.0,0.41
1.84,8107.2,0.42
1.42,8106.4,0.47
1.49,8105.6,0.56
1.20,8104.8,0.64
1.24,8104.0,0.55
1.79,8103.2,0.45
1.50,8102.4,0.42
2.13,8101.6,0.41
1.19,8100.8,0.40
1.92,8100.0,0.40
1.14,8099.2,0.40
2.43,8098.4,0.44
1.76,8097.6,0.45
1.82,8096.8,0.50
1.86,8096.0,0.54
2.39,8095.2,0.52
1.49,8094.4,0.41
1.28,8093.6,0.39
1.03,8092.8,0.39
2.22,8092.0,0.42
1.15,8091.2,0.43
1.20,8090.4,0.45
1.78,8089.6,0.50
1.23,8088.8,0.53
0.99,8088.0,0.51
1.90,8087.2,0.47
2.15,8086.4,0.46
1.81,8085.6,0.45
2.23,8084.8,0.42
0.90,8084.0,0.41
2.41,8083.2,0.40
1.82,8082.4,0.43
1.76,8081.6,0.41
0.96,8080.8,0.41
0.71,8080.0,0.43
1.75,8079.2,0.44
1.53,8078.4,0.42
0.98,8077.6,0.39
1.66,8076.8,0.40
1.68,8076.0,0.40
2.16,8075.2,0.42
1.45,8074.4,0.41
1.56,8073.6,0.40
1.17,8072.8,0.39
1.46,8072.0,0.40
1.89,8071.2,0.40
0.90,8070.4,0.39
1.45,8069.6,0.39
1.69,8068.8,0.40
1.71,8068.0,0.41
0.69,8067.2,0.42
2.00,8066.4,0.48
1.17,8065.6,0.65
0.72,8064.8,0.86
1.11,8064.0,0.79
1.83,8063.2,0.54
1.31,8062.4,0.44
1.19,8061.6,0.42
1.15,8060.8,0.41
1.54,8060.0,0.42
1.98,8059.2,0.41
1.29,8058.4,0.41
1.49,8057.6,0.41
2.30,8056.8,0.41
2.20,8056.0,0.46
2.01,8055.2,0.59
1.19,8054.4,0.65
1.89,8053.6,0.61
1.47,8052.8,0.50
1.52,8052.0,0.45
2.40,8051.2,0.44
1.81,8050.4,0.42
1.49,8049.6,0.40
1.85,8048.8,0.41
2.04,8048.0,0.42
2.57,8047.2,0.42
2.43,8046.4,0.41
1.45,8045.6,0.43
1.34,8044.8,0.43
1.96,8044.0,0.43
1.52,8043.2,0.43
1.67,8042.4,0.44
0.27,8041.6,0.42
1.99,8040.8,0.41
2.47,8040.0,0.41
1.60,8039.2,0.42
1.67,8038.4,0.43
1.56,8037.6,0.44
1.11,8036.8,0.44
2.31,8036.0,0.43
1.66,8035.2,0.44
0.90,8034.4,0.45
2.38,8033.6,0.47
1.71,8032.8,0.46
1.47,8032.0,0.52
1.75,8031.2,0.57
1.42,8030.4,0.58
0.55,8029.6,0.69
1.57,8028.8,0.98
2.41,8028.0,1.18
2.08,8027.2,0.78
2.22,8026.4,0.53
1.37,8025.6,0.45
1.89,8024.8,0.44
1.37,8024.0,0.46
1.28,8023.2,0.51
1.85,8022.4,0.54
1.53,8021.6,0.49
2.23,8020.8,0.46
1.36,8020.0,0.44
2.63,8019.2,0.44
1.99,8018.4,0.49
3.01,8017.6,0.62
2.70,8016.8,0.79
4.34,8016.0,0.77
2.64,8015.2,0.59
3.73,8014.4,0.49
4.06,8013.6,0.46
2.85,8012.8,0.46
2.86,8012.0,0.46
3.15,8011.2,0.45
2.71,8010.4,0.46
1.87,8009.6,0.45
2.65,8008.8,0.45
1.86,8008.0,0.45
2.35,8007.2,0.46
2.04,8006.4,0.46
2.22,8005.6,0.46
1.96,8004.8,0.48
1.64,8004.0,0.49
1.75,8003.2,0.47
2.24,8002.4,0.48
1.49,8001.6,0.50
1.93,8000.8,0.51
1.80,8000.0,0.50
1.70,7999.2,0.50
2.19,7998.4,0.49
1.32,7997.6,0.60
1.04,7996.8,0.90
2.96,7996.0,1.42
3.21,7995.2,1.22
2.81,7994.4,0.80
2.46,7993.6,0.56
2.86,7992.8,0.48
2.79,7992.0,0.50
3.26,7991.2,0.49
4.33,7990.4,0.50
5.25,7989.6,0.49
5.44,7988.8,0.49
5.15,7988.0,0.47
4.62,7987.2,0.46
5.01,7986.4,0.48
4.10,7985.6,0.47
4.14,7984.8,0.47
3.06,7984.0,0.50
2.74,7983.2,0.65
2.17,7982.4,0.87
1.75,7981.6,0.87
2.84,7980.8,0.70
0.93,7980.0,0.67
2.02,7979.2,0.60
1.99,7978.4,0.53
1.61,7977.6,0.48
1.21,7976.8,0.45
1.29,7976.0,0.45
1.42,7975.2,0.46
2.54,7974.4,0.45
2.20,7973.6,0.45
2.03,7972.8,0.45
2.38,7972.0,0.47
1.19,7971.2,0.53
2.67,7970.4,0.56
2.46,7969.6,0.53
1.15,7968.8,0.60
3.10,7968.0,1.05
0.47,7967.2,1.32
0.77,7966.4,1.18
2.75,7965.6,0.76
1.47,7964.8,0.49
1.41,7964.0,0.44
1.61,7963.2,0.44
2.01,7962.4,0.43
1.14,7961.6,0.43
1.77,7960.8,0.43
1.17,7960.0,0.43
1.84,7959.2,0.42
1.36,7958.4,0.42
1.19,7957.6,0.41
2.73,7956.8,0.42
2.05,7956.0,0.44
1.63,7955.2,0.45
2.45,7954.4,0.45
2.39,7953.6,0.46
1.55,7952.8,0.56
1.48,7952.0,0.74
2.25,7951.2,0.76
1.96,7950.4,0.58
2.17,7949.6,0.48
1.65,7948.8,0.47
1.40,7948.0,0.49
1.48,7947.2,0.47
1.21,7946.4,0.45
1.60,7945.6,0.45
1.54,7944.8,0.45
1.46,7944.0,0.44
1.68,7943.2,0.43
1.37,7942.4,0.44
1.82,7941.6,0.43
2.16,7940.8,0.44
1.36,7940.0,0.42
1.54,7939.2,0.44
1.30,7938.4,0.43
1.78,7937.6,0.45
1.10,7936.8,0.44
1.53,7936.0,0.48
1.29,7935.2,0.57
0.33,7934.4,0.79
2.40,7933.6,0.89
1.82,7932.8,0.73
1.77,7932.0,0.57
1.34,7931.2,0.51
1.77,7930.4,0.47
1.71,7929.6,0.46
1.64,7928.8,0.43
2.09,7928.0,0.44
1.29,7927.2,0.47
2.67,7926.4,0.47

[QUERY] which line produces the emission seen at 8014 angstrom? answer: [N II] 6583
